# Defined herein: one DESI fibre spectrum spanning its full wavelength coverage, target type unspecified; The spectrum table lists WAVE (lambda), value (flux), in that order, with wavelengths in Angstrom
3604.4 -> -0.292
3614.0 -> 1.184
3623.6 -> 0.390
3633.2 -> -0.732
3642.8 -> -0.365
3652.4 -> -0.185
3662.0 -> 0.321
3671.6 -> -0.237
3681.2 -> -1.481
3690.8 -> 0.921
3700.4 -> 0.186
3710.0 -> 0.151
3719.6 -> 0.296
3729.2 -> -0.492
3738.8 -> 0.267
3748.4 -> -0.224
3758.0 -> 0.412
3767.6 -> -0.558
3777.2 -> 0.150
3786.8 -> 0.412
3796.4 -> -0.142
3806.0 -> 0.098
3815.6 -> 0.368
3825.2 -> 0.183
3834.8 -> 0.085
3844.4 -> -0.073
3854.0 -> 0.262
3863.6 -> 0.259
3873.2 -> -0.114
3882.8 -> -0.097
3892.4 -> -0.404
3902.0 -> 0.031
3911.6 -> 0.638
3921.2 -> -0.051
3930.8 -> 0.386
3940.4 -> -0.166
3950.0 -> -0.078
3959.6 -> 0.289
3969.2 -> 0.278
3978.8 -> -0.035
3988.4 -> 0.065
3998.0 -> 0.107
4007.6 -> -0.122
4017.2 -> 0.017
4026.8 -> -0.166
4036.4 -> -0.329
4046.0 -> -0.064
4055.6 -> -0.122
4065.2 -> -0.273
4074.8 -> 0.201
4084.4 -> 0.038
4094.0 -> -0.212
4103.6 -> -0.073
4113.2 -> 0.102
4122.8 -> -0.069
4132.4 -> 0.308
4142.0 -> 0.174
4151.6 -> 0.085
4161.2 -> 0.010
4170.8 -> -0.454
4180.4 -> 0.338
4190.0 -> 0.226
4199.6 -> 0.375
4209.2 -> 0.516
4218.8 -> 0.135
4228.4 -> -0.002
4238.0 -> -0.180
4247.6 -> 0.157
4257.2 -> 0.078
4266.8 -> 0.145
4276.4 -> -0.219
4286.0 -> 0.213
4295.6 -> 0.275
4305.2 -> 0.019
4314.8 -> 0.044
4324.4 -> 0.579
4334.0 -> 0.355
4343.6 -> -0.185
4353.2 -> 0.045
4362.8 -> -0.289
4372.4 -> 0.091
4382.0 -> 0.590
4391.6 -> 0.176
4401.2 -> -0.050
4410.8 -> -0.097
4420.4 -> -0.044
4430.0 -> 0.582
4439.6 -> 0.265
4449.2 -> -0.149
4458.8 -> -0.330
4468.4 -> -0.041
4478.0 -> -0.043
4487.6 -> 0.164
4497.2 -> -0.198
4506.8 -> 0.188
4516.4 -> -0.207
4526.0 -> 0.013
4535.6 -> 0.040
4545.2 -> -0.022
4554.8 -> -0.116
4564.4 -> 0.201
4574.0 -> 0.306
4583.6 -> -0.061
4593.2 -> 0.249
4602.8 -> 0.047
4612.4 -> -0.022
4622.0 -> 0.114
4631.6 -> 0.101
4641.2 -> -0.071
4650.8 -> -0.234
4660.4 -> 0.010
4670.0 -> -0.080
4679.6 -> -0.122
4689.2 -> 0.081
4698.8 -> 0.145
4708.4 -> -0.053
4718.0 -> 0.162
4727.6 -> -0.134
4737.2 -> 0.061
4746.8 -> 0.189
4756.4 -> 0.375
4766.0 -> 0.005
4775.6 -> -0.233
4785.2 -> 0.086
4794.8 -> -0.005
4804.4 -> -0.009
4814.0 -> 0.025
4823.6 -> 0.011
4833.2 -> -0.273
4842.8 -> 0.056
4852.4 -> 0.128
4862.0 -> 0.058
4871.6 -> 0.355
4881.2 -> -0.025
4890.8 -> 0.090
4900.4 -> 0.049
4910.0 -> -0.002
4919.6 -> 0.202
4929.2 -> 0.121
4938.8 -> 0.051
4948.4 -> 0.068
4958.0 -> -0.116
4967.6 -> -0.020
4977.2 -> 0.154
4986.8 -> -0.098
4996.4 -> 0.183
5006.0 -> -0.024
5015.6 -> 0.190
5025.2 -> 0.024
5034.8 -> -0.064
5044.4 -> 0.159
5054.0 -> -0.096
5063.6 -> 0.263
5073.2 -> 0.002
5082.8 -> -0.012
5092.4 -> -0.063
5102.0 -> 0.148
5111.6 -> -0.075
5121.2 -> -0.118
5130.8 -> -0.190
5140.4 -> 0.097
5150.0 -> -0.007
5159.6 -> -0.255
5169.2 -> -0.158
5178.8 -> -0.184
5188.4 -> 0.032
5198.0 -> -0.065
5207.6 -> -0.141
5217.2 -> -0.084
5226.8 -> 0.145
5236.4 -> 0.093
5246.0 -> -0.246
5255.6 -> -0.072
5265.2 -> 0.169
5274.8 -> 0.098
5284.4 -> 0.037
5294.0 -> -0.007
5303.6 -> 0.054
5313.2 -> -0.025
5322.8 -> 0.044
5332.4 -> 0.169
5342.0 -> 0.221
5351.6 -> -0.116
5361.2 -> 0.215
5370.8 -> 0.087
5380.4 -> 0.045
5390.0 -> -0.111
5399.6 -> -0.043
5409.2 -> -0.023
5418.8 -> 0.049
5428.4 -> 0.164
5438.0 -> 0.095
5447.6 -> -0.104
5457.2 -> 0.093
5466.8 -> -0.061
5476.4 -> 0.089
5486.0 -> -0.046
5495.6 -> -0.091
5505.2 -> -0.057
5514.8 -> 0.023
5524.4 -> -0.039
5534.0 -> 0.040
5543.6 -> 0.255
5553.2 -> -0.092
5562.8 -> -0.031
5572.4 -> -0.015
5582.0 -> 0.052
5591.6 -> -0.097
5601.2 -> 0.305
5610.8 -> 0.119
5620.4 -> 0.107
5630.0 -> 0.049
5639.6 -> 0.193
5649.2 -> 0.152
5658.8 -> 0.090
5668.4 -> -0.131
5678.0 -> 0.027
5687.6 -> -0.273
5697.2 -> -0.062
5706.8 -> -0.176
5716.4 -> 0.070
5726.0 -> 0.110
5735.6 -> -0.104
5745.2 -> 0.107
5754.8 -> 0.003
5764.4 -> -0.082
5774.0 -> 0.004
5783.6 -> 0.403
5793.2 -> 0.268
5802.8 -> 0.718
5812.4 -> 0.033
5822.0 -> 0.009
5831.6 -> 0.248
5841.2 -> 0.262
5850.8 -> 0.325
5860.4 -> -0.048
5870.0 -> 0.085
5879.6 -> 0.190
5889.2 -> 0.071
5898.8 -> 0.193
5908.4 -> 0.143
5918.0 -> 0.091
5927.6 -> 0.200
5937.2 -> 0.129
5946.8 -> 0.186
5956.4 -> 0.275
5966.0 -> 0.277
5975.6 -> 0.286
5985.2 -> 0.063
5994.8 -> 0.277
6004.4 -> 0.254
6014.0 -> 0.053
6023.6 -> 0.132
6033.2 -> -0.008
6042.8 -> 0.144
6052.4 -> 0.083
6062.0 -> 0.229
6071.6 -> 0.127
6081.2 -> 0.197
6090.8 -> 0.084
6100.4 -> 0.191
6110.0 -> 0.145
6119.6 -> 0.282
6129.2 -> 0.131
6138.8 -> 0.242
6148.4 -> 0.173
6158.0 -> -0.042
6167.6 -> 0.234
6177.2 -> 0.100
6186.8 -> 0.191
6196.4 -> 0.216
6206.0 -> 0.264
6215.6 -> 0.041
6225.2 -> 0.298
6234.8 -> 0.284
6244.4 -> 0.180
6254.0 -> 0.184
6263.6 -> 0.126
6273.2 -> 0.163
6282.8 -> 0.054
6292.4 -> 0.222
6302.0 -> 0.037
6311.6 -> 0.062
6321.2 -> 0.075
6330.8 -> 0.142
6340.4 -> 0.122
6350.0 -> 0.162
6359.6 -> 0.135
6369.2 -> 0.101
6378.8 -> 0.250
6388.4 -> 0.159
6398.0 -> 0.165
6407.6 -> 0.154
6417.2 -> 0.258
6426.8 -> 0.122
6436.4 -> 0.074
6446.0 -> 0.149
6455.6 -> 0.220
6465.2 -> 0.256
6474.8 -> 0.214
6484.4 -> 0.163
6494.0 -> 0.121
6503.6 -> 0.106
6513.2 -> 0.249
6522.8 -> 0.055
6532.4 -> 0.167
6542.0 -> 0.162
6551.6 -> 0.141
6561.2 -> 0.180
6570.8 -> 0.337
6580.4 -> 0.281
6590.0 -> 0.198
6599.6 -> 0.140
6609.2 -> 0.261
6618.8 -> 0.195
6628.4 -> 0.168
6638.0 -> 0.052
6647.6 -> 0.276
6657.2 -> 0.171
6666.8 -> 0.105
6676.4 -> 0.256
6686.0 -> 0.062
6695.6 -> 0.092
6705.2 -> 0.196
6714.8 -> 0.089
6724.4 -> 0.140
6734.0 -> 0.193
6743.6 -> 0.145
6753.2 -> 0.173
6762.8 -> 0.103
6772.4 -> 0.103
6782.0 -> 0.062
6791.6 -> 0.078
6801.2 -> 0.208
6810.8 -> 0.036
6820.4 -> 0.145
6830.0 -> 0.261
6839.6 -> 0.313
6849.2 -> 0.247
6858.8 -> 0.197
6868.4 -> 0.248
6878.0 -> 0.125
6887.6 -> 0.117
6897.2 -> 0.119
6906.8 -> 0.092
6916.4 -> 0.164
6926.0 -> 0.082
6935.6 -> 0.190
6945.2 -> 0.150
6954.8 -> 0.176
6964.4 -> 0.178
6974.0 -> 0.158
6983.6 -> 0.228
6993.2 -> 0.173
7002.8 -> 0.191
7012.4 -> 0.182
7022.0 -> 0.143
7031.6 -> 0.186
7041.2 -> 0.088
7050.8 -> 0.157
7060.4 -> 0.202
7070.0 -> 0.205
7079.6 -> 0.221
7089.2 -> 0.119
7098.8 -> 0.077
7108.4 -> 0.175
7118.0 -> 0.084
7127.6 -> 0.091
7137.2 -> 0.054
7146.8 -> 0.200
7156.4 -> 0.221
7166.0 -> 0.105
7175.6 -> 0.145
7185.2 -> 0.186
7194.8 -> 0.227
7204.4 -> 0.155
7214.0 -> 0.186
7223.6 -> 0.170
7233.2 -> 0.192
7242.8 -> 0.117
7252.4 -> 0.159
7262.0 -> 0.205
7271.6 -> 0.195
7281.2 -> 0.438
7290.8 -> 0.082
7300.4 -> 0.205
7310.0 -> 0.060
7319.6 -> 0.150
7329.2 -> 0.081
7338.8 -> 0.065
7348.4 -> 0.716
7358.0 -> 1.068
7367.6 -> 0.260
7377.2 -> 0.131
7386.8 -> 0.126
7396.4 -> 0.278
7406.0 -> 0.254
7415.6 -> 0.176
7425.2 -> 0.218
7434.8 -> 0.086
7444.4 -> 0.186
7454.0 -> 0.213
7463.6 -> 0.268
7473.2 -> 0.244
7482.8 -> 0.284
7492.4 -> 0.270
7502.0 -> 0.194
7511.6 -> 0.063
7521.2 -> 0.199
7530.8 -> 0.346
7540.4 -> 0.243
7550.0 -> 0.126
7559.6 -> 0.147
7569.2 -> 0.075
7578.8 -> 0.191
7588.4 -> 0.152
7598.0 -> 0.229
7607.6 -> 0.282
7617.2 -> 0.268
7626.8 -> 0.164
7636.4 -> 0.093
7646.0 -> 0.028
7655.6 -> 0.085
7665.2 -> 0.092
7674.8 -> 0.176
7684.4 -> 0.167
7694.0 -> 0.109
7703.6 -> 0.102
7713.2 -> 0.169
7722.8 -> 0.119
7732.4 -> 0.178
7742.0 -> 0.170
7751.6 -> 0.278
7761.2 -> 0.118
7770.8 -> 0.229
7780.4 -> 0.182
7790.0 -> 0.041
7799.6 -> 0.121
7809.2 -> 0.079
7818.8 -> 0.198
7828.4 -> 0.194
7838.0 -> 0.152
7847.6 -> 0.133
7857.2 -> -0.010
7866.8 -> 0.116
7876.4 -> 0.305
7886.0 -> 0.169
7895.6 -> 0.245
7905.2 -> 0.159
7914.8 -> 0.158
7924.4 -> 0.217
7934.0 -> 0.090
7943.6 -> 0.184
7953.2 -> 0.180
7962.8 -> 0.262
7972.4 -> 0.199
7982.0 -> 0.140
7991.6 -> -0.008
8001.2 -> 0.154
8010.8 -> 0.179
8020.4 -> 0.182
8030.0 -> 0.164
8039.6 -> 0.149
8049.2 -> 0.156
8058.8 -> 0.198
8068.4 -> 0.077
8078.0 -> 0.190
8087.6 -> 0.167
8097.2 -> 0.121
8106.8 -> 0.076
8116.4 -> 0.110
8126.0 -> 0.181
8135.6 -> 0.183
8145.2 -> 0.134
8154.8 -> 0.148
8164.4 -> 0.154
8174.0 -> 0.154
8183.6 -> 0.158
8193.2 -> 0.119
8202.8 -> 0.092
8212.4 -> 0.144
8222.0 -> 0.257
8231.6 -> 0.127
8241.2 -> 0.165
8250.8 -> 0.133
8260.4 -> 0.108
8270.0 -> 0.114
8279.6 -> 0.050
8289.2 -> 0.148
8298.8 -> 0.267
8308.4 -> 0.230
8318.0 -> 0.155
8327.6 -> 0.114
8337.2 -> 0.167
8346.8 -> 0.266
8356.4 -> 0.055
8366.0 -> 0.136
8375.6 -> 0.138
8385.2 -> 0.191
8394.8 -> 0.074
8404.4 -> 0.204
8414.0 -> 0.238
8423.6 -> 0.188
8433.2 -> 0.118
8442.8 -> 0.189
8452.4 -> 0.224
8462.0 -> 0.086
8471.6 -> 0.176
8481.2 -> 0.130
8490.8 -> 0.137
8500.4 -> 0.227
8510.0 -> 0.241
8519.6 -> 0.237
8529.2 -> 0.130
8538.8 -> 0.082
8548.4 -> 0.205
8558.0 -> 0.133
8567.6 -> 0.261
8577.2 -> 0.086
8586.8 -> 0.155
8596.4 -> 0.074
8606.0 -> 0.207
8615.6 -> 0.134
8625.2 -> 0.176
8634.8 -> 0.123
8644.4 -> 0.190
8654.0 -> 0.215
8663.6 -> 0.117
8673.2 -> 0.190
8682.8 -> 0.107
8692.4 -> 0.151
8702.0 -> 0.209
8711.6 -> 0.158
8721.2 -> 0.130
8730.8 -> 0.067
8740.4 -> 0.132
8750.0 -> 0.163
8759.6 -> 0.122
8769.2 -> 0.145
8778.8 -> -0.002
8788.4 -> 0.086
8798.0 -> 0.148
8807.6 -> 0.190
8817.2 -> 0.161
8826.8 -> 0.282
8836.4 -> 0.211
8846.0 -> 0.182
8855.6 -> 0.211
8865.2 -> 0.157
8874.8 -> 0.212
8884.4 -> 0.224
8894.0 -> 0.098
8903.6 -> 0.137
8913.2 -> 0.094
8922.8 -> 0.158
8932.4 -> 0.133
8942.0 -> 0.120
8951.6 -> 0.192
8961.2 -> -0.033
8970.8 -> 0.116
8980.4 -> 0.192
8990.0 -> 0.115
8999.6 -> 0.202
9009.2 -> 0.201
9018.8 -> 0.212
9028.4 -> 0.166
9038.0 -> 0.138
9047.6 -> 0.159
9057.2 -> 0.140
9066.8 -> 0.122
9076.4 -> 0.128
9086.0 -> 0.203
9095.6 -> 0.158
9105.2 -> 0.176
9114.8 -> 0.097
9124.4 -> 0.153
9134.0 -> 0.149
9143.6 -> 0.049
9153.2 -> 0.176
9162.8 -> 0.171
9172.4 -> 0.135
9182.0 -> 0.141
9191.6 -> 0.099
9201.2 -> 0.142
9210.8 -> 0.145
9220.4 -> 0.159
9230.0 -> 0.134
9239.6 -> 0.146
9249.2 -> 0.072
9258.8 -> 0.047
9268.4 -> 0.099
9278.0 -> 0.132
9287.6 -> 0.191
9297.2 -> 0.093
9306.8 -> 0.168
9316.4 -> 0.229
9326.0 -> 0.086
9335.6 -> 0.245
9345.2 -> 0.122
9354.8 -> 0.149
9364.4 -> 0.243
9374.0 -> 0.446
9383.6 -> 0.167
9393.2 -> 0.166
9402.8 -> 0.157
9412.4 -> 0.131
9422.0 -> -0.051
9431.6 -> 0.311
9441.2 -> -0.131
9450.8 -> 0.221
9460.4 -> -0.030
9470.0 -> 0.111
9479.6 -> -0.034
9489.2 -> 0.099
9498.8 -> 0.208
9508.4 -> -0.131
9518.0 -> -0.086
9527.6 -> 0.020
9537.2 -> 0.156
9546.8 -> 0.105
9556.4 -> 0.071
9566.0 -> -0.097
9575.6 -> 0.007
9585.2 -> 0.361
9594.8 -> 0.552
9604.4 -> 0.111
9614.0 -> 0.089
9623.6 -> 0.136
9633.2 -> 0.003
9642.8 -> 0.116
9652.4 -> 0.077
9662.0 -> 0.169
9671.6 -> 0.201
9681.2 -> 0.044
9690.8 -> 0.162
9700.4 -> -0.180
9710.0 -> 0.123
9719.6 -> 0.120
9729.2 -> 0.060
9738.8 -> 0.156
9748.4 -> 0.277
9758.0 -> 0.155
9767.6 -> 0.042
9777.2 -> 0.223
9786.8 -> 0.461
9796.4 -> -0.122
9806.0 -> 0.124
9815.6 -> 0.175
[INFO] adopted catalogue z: 0.973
